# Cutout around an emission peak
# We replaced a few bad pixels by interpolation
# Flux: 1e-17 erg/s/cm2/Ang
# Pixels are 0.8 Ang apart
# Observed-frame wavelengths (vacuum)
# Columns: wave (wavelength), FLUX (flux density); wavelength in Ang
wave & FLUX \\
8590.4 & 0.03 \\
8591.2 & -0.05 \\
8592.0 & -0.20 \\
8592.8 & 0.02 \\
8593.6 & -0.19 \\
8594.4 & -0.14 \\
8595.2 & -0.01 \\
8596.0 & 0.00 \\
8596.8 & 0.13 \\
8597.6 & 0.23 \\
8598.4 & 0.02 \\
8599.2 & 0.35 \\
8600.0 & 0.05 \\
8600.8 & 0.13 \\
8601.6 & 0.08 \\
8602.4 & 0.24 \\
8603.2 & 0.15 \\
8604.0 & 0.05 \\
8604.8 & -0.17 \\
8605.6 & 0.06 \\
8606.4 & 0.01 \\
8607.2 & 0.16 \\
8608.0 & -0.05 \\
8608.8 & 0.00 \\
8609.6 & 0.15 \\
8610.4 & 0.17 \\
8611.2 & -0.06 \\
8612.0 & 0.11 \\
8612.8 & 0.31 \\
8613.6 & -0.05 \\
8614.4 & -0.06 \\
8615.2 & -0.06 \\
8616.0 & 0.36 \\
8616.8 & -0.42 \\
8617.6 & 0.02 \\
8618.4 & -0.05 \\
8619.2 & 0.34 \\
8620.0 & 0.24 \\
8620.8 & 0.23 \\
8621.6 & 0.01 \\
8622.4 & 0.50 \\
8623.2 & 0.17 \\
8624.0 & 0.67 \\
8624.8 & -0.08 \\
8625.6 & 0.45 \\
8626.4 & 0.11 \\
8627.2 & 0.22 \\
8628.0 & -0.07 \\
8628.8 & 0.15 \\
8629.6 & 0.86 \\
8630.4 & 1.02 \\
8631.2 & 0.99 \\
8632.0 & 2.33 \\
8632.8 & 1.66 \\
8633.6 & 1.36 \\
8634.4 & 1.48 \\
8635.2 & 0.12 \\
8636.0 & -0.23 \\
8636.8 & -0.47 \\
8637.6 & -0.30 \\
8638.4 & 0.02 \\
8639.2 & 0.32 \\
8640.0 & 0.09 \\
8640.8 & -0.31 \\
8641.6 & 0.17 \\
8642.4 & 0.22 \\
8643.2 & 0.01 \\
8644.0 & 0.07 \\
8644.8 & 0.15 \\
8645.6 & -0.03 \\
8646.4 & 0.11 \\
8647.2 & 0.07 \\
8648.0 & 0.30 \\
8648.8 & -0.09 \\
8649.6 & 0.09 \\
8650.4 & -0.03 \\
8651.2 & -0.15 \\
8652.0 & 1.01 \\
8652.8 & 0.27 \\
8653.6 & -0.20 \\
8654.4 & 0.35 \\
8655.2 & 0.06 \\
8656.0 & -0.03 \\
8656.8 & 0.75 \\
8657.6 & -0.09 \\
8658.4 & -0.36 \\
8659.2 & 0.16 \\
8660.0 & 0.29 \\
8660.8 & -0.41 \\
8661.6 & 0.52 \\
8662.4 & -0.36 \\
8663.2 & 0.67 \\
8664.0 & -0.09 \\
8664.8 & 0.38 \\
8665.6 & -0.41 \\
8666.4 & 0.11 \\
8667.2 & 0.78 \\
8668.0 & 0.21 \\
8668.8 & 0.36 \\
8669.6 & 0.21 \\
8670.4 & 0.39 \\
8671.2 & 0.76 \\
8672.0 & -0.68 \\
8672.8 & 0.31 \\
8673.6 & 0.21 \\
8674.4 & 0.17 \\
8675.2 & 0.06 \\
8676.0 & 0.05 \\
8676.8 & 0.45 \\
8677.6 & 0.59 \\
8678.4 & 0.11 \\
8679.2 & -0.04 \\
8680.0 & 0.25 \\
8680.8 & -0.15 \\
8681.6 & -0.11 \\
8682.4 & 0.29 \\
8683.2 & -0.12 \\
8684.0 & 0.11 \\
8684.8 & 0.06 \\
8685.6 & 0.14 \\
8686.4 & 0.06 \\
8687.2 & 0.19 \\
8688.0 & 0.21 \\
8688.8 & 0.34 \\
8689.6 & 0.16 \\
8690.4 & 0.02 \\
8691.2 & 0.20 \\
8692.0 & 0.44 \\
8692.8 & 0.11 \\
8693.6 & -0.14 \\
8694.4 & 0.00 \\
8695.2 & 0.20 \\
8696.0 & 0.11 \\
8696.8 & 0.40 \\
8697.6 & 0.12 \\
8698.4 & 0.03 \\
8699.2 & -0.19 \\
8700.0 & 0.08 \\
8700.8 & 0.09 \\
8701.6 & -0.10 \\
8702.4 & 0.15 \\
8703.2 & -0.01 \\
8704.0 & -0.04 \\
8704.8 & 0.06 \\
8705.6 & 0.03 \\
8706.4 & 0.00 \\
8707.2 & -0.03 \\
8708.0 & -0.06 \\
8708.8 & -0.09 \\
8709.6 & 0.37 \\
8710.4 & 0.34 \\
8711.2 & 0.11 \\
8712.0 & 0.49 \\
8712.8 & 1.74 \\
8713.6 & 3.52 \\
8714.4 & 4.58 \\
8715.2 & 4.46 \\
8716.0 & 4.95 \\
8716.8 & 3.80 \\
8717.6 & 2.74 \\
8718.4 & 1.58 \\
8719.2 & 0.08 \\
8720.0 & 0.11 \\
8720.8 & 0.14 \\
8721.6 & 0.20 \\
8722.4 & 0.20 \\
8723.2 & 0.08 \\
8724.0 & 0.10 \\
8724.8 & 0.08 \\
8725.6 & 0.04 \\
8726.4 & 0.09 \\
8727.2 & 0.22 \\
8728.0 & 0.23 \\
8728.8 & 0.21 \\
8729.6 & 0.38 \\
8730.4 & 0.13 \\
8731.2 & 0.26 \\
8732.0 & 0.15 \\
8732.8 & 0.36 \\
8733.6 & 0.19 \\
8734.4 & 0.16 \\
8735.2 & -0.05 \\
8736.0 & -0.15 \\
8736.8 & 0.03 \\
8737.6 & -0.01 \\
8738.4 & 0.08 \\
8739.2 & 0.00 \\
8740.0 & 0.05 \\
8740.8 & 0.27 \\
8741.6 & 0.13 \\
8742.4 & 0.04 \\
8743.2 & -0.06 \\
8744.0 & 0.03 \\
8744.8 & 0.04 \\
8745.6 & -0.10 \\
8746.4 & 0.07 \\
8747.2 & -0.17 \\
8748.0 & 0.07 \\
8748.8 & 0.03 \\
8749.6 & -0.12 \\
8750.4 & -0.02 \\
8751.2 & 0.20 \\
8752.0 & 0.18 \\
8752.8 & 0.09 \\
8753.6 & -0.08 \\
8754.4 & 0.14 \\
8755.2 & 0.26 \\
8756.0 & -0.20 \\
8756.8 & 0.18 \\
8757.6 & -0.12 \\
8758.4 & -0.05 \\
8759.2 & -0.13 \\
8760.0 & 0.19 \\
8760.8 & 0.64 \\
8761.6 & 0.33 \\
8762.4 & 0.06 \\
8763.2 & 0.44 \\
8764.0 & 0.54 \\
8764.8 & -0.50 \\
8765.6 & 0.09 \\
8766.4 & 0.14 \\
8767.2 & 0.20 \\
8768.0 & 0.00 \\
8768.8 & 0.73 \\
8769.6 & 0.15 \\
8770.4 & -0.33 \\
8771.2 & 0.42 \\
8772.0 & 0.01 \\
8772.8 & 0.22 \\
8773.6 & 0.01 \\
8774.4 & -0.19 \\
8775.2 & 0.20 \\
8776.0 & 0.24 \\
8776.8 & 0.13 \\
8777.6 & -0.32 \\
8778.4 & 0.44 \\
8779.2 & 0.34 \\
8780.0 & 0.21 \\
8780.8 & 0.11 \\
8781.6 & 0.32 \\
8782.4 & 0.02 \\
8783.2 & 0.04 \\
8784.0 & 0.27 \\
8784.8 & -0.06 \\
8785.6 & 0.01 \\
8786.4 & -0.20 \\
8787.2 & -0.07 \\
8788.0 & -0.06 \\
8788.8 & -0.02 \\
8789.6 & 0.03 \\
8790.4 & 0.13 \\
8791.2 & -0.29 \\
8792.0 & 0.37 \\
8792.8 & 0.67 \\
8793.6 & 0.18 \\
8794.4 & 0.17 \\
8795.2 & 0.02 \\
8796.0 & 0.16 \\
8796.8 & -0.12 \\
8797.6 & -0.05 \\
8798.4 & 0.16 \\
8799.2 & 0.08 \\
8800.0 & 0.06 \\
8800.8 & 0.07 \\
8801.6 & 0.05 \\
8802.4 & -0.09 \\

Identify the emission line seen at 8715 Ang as [O III]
